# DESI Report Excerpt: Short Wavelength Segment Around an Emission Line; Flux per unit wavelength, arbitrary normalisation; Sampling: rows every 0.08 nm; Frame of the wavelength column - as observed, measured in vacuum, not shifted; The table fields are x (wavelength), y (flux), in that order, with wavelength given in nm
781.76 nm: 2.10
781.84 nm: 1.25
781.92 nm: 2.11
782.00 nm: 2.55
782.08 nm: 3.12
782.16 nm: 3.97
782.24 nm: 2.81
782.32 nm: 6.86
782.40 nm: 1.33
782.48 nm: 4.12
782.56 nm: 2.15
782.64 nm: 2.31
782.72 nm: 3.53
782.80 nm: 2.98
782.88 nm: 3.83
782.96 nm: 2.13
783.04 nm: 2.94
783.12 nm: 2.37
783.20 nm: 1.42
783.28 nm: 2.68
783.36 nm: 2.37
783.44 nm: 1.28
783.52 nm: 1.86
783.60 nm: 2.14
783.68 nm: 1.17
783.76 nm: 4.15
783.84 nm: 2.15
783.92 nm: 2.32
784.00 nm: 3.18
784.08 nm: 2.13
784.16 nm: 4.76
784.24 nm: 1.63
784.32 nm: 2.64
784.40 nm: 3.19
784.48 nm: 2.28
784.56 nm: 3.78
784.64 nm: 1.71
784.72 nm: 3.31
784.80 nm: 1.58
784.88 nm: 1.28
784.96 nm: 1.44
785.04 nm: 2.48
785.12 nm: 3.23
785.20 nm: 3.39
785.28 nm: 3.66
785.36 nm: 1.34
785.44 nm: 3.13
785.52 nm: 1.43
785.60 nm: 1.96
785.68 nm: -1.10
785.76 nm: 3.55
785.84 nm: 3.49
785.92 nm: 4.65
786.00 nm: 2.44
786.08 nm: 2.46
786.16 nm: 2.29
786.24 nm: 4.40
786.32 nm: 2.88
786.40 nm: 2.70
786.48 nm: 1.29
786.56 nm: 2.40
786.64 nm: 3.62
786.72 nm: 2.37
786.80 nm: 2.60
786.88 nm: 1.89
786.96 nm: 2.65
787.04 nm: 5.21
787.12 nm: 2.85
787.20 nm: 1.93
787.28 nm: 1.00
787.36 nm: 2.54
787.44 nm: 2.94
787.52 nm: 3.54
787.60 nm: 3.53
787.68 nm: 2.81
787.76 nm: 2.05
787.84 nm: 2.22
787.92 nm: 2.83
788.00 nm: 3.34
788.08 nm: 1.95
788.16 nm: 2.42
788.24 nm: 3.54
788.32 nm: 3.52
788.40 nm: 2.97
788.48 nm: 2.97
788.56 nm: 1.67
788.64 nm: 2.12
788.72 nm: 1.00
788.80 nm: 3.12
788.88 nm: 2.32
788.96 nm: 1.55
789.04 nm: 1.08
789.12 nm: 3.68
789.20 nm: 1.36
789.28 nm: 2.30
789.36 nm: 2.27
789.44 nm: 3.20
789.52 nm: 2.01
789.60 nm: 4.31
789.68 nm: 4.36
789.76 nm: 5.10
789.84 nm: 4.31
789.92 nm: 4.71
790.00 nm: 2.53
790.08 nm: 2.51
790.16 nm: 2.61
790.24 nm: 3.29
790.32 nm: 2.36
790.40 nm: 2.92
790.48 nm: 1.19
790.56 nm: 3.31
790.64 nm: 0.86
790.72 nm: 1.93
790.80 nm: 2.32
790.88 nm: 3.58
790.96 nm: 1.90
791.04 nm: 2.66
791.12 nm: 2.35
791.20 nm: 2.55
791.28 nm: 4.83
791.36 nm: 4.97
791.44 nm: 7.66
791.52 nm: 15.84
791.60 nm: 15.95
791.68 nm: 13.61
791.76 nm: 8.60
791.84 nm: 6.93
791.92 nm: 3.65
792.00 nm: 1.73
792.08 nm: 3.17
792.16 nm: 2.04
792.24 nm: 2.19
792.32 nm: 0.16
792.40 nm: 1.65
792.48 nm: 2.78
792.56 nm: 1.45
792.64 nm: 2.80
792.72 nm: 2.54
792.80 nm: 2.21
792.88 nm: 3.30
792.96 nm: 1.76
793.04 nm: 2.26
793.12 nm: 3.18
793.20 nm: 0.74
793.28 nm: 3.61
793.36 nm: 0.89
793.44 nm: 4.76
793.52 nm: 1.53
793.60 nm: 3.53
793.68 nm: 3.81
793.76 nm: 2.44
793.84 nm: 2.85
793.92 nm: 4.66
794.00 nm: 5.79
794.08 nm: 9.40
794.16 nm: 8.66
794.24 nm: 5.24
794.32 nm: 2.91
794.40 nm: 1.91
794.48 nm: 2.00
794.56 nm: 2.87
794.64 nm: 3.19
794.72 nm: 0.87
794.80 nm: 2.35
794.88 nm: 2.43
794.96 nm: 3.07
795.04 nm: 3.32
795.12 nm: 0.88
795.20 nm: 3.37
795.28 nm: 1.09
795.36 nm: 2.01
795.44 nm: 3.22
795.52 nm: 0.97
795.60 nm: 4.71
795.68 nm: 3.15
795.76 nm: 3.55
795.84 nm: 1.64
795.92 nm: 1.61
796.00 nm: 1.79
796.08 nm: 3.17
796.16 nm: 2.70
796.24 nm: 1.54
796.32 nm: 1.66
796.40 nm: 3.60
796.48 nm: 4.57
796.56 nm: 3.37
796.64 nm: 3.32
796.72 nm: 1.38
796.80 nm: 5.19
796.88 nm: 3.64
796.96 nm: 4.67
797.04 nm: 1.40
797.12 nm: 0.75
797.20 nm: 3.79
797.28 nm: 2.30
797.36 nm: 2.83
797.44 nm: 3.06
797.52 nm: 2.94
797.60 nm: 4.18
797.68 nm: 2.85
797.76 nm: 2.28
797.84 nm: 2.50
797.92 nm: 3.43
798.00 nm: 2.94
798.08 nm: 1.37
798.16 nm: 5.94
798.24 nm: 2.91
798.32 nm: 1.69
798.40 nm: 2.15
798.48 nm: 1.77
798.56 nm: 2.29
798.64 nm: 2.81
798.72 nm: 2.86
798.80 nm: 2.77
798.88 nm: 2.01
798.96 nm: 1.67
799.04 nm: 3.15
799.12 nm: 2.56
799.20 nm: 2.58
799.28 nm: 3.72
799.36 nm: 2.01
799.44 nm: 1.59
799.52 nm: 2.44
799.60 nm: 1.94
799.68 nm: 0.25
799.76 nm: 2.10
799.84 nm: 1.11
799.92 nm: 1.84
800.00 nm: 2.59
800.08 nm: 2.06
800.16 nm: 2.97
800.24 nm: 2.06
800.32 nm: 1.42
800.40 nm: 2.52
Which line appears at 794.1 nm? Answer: [N II]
